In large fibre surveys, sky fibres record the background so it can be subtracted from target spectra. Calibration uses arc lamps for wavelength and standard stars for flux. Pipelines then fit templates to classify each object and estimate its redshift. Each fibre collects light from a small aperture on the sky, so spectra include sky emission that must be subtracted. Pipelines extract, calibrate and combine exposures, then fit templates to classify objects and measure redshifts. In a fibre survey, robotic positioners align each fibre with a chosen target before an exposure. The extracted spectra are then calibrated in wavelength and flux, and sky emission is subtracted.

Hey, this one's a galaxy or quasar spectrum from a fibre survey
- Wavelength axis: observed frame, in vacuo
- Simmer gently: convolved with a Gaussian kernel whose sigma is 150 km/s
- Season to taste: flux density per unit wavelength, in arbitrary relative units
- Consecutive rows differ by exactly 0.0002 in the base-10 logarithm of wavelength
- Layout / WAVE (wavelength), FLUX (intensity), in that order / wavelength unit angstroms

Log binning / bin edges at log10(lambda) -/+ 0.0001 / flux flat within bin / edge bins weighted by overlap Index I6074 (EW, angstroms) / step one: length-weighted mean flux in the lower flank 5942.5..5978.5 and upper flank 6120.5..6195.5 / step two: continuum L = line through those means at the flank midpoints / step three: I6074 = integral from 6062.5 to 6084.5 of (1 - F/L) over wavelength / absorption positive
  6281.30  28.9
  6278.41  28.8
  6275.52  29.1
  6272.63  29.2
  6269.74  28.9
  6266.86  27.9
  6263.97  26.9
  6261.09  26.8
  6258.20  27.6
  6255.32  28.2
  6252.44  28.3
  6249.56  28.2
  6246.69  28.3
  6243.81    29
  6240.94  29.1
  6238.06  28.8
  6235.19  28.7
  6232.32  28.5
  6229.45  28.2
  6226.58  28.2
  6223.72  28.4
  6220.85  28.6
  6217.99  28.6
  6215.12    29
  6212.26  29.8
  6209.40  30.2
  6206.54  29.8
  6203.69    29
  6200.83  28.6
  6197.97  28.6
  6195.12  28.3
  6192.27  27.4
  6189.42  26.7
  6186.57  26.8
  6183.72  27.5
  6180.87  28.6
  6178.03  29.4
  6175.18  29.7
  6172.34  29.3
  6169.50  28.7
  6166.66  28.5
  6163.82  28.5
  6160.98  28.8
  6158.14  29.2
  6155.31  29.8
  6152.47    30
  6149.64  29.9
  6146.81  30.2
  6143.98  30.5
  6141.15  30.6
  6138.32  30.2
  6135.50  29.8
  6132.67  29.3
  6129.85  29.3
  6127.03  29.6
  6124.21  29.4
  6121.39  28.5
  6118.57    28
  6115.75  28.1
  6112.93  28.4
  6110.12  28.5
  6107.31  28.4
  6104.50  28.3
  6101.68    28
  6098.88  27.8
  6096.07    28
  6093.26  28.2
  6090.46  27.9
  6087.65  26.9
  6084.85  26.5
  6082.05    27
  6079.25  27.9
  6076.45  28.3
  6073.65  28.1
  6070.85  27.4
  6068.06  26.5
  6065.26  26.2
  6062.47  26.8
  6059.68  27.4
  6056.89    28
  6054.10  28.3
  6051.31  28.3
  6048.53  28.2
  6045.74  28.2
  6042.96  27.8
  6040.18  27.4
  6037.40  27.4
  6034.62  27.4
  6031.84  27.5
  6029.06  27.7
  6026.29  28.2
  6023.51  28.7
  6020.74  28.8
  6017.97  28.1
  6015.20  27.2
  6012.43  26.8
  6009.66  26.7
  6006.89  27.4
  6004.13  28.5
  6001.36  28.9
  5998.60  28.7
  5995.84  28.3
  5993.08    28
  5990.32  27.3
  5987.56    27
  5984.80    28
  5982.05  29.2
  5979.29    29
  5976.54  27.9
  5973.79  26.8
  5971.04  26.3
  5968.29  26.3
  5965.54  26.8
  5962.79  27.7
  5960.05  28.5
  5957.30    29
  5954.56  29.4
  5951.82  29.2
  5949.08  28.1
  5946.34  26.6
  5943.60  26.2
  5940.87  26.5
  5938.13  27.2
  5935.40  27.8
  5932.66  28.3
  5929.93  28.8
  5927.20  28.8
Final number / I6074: 0.9 angstroms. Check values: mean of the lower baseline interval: 27.6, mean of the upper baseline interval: 29.1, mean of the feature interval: 27.3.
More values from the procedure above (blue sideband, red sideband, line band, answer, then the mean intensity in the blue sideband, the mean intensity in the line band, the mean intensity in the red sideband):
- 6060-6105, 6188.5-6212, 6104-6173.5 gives -2.9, 27.5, 29.2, 28.7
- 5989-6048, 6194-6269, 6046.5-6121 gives 0.8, 27.9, 27.8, 28.5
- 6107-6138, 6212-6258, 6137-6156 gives -0.9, 28.9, 30.2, 28.6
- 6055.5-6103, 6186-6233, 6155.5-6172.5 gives -0.4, 27.5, 28.9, 28.5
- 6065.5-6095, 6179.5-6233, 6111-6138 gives -1.2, 27.4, 29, 28.5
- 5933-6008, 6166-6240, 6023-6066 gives 0.5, 27.8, 27.7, 28.6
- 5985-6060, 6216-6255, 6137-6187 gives -1.7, 27.9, 29.3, 28.5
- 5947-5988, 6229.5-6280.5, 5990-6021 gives 0.1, 27.9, 27.9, 28.4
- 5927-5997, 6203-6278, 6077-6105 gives 0.5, 27.8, 27.6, 28.6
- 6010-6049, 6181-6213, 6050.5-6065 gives 0.1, 27.8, 27.6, 28.4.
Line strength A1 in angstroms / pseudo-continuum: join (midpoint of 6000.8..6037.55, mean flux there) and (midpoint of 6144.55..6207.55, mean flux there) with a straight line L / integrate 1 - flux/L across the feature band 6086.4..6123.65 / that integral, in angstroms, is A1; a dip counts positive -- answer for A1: 0.3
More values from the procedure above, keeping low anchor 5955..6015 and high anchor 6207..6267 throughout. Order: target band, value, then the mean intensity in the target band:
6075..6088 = 0.3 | 27.4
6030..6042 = 0.2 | 27.4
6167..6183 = -0.4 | 29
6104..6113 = -0.1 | 28.4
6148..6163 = -0.7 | 29.5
